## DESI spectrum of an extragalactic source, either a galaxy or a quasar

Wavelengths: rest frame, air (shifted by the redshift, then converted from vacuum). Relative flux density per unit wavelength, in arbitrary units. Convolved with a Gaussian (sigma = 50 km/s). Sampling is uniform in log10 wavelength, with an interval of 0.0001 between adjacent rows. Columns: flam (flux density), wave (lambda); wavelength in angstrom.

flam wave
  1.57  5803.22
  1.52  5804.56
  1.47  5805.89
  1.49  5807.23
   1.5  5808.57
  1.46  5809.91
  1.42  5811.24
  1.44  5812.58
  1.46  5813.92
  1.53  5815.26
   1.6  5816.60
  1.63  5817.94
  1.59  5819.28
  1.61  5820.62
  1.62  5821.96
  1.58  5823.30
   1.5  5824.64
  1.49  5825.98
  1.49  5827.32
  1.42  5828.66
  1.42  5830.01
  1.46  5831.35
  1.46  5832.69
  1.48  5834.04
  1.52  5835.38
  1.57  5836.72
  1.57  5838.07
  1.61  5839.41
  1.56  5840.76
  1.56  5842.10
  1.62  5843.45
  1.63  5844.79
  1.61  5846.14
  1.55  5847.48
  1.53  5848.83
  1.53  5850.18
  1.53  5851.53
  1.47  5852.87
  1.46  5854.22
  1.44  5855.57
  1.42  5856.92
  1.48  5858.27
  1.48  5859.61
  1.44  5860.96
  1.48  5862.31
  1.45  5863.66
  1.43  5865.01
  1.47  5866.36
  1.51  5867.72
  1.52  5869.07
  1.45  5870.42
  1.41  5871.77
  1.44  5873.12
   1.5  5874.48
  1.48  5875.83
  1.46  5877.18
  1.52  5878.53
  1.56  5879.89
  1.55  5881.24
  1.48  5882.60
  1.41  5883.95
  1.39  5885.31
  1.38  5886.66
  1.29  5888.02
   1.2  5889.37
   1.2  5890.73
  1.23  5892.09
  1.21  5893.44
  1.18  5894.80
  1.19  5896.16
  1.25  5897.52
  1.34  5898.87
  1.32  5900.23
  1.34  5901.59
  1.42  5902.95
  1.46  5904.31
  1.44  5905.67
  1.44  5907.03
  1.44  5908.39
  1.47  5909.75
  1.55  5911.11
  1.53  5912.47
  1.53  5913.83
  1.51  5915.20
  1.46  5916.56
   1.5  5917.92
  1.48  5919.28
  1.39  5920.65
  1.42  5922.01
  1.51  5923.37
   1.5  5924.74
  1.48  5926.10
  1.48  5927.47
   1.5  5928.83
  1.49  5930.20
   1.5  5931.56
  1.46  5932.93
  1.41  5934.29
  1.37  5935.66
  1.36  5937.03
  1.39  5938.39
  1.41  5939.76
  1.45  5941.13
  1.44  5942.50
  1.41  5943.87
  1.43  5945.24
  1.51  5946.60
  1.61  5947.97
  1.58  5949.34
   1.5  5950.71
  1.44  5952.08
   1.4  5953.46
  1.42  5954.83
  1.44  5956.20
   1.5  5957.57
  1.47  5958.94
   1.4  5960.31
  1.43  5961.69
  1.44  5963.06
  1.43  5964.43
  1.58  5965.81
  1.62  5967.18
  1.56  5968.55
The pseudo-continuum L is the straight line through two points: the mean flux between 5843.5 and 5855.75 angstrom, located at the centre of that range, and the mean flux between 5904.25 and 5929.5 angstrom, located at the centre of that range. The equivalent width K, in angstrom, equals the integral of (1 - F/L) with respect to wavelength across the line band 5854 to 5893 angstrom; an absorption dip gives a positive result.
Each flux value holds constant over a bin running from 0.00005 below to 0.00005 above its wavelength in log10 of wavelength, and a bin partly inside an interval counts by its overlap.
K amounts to 2.2 angstrom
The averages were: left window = 1.54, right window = 1.48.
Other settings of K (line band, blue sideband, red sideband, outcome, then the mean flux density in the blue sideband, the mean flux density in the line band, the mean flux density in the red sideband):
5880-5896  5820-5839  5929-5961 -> 1.7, 1.51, 1.32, 1.45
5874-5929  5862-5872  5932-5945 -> 1.0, 1.47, 1.41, 1.41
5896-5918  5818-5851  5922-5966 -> 0.9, 1.54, 1.43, 1.46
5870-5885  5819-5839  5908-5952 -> 0.2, 1.52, 1.48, 1.47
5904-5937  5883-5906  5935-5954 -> -2.1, 1.31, 1.47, 1.45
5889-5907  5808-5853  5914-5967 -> 2.3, 1.53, 1.3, 1.46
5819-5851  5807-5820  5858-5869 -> -1.0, 1.51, 1.54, 1.47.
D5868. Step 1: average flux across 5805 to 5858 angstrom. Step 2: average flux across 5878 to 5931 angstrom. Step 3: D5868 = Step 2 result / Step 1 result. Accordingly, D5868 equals 0.93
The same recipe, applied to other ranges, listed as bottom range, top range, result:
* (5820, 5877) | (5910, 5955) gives 0.97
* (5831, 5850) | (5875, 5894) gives 0.89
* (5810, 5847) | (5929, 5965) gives 0.95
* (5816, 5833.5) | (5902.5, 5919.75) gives 0.97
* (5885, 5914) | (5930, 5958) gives 1.07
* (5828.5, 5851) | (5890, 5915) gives 0.89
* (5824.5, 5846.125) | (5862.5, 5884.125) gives 0.97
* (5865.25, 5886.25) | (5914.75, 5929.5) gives 1.00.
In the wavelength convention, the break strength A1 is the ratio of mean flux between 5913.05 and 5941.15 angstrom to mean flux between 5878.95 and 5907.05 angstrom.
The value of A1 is 1.08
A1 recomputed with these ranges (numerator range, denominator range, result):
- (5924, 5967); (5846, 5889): 0.99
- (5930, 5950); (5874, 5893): 1.04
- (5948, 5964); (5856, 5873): 1.00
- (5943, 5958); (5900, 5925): 1.01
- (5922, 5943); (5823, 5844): 0.95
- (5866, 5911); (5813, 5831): 0.91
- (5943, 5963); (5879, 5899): 1.11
